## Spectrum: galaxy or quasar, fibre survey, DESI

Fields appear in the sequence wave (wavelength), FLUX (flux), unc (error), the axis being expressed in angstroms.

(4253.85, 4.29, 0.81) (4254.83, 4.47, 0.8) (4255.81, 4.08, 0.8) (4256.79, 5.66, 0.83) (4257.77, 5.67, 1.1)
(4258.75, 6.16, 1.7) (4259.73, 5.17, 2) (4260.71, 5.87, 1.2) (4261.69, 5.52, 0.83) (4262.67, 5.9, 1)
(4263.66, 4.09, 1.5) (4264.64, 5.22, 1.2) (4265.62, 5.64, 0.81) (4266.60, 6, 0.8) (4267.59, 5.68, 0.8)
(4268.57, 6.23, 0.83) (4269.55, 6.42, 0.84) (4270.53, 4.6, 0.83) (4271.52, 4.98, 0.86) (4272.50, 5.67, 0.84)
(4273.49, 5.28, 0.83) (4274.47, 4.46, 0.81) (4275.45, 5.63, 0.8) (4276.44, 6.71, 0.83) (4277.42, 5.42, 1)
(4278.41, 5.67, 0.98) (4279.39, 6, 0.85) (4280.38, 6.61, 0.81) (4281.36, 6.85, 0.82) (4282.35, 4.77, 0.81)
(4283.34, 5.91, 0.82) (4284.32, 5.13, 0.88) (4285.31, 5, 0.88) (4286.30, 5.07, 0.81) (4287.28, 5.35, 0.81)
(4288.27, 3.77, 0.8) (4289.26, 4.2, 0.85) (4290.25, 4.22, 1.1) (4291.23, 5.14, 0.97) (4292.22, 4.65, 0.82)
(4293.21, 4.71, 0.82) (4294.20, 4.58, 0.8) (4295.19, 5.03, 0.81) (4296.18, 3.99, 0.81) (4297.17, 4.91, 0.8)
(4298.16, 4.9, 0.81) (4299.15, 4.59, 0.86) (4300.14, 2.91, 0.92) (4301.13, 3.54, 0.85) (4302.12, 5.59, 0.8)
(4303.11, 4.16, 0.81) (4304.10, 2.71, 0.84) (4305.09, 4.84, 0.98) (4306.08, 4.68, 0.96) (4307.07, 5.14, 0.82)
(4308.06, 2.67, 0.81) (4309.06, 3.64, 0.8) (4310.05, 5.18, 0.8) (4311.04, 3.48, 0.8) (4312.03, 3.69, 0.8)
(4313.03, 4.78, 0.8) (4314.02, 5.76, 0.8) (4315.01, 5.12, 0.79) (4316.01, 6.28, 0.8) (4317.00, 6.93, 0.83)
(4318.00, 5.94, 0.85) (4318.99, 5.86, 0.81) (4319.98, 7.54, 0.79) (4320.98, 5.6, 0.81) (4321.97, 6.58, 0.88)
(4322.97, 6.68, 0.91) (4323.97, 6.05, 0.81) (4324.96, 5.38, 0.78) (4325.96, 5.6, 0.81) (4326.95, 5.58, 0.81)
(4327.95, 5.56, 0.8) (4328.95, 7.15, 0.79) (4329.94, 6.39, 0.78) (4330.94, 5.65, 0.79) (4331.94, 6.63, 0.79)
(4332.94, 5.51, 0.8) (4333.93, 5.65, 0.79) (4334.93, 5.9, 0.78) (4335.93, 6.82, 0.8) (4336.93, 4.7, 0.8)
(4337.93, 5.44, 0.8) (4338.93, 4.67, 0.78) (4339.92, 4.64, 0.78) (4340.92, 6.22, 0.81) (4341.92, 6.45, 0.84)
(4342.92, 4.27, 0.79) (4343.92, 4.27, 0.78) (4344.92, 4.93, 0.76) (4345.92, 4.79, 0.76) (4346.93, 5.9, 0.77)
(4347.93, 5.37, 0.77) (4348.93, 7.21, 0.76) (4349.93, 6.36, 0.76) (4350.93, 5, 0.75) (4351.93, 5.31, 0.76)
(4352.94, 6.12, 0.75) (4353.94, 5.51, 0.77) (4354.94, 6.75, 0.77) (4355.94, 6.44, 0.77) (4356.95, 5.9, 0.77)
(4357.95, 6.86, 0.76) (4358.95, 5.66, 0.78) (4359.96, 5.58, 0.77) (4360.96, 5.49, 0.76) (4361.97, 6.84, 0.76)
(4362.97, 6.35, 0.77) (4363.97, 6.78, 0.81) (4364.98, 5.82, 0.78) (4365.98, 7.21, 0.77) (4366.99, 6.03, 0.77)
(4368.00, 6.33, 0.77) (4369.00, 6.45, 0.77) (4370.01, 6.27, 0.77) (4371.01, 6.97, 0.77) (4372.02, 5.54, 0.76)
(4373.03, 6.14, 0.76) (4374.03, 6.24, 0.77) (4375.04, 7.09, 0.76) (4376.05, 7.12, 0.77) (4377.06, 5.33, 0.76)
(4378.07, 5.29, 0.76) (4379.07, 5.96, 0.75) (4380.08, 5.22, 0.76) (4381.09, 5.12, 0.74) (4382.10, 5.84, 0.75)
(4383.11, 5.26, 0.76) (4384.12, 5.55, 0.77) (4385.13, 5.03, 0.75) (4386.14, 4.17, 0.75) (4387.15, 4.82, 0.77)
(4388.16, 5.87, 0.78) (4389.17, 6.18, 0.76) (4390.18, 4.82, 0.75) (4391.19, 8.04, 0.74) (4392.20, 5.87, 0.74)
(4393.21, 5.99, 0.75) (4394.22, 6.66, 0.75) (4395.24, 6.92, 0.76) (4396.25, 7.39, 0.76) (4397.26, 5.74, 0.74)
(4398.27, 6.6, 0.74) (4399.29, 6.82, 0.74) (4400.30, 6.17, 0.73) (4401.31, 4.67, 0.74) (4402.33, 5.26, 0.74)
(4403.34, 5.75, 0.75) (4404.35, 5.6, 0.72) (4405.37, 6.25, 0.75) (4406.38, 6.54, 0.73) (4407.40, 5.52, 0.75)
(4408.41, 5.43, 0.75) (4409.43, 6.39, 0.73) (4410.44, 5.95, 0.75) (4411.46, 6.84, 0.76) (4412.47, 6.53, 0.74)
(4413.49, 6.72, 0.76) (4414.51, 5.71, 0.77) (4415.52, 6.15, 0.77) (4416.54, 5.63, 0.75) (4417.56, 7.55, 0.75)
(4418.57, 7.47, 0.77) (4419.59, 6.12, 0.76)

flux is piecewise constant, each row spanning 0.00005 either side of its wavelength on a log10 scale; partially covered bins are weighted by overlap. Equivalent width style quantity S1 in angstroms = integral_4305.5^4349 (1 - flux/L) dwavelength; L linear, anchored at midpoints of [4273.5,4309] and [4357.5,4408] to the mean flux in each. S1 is -1.5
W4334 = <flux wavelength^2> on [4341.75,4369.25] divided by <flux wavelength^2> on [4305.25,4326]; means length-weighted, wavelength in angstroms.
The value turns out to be 1.13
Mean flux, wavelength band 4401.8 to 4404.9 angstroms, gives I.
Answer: 5.53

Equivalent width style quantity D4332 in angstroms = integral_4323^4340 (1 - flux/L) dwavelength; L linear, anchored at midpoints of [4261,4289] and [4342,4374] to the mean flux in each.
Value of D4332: 0.1 angstroms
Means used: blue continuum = 5.48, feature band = 5.78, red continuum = 5.96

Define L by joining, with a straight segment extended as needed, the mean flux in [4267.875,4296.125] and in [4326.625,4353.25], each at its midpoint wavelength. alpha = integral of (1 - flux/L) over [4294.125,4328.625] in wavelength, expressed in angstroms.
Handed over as 2.8 angstroms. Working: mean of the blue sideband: 5.27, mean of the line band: 5.03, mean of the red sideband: 5.64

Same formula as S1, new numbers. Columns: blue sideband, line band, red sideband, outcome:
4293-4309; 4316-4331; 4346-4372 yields -3.6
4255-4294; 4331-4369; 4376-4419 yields -0.6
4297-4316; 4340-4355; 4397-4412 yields -1.6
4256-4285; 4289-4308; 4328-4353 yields 4.1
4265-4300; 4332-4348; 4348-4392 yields 1.0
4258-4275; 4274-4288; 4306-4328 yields -0.4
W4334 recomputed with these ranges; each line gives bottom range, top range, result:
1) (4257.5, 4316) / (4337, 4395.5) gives 1.21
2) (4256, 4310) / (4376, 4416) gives 1.24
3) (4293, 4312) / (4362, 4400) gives 1.48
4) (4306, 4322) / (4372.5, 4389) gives 1.12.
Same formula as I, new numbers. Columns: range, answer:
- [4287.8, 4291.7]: 4.33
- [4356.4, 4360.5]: 6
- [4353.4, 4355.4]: 6.13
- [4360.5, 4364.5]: 6.37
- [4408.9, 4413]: 6.42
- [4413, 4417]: 6.05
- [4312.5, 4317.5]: 5.76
